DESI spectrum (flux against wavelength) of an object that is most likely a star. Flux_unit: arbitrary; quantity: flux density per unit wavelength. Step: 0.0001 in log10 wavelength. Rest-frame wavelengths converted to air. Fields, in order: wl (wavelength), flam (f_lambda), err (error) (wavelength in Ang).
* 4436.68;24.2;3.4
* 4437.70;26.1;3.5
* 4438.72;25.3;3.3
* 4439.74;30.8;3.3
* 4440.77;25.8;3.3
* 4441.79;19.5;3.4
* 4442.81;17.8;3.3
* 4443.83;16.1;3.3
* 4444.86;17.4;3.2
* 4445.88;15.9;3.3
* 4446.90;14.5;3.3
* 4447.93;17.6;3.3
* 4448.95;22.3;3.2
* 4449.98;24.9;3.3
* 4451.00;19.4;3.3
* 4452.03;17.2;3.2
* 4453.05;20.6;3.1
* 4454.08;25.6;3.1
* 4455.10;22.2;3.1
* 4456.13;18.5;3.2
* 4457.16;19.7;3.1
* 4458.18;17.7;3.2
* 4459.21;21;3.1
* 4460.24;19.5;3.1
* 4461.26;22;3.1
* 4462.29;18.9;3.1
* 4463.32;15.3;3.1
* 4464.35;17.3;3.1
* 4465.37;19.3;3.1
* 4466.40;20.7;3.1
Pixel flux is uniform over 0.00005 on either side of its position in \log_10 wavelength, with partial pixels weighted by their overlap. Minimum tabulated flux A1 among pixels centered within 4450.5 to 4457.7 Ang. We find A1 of 17.2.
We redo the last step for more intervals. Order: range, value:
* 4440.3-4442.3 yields 19.5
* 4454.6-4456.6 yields 18.5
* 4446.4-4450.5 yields 14.5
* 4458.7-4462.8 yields 18.9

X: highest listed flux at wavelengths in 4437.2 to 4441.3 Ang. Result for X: 30.8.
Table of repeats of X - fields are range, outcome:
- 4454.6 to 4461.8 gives 22.2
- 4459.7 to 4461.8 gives 22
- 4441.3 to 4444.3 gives 19.5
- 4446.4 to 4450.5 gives 24.9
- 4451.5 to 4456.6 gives 25.6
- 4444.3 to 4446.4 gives 17.4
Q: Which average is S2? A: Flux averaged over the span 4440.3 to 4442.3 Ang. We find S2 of 22.6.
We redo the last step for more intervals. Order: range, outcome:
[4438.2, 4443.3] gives 23.9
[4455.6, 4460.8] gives 19.3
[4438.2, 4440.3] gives 27.9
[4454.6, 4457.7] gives 20.1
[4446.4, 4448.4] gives 16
